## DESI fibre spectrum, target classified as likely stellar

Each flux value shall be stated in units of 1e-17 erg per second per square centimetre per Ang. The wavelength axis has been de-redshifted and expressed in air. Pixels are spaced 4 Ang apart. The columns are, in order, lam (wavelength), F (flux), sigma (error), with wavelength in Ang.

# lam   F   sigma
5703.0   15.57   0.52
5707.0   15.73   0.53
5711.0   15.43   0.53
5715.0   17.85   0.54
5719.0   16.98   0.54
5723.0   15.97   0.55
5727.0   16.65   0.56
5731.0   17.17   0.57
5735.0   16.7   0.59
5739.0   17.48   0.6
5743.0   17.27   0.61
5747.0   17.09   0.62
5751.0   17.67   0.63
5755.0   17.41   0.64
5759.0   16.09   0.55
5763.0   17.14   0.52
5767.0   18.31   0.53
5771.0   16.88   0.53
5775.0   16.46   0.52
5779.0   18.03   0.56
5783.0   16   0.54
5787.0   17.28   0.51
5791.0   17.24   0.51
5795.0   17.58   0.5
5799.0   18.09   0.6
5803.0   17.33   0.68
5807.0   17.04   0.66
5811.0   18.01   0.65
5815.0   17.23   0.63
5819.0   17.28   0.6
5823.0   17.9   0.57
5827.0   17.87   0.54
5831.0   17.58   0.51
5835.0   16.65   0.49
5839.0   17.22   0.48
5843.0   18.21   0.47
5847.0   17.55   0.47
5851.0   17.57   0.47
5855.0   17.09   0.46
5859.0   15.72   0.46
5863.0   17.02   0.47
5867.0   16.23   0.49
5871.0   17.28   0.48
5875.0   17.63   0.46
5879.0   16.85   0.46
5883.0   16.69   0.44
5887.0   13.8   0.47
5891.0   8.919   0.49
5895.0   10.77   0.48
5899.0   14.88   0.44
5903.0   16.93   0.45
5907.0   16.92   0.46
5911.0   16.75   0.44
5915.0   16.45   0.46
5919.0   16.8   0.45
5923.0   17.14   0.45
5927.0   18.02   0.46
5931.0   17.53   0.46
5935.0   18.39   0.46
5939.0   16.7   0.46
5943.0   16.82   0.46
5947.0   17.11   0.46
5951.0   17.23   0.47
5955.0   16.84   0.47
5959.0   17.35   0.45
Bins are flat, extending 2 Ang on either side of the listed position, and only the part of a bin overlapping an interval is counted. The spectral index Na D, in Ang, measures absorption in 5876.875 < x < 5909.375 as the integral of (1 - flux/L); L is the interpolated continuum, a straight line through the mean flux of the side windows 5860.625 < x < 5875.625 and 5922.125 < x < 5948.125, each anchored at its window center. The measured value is 4.96 Ang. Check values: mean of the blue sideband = 17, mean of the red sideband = 17.4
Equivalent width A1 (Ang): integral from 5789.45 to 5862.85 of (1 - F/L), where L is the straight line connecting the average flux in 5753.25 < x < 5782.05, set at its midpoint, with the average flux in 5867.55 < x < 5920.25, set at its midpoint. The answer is -4.7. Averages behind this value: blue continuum 17.1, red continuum 15.4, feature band 17.4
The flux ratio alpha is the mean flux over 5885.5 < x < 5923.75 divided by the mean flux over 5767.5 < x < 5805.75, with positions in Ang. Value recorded 0.86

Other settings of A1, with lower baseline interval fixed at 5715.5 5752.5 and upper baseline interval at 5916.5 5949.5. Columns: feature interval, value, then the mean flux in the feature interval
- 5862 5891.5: 2.36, 15.8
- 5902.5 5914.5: 0.32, 16.8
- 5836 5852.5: -0.39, 17.6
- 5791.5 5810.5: -0.46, 17.5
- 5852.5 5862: 0.37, 16.5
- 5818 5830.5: -0.40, 17.7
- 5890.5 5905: 3.33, 13.3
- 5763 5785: -0.07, 17.1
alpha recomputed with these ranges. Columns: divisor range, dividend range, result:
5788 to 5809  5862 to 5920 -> 0.89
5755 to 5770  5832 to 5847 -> 1.01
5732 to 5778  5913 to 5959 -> 1.00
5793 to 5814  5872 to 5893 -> 0.85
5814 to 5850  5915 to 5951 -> 0.99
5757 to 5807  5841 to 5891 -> 0.96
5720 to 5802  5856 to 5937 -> 0.94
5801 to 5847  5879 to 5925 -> 0.87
